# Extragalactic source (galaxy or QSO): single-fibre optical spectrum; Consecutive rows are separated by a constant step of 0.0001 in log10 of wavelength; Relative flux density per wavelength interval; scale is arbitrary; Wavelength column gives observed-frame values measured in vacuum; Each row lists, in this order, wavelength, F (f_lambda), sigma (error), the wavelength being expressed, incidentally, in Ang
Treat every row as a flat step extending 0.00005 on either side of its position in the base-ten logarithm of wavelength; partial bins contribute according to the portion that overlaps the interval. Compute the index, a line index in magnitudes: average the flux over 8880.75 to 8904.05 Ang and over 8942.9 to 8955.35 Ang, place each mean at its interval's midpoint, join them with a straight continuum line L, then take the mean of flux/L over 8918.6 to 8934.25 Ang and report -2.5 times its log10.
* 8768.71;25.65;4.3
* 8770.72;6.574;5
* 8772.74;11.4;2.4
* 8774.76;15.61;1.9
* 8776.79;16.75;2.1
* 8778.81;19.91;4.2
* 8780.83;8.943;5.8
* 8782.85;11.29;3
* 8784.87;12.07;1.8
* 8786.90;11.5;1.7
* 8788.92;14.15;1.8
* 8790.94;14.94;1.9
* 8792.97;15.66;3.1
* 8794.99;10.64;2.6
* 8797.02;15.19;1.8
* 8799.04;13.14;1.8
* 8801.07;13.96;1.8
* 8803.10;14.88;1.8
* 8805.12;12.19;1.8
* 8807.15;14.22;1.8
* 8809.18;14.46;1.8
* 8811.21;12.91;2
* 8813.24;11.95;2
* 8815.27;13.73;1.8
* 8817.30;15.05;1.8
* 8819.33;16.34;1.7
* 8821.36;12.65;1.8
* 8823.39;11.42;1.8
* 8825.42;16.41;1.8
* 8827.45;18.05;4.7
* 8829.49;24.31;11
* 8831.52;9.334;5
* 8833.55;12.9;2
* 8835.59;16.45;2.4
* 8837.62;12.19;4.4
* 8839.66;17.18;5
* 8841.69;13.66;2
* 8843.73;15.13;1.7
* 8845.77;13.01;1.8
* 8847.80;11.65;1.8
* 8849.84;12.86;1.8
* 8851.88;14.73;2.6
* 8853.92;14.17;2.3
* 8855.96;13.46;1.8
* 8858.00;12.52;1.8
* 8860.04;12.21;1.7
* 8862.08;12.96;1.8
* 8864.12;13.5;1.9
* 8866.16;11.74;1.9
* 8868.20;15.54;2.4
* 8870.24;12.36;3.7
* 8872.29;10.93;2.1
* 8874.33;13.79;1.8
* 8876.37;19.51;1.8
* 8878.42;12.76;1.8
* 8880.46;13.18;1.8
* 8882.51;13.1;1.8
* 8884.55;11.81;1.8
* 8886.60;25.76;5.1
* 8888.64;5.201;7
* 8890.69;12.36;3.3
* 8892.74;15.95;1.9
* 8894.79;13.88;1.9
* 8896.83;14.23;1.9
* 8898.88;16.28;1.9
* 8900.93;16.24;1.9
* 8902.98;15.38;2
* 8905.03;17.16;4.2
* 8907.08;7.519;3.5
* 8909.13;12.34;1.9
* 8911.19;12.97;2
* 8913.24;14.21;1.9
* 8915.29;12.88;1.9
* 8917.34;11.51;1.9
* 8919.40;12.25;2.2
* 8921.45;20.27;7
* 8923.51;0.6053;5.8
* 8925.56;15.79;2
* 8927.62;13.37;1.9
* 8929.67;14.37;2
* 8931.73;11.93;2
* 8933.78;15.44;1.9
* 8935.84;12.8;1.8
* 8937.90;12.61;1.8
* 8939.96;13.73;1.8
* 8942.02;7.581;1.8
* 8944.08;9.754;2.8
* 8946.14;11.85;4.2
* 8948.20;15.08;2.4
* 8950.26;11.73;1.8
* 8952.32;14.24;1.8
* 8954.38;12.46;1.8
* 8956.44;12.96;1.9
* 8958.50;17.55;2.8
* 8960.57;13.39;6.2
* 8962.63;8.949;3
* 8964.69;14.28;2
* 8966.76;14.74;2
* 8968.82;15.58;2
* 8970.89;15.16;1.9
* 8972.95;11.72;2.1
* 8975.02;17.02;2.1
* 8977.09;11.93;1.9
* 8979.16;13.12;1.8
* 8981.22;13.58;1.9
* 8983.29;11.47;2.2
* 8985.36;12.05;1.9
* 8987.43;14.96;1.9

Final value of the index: 0.029 mag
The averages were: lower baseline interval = 14.5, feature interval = 12.9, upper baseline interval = 12.5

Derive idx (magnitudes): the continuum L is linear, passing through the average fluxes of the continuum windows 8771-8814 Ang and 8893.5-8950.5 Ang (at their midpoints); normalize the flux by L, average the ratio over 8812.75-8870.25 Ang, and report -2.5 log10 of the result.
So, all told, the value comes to -0.06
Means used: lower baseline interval 13.5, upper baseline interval 13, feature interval 14.1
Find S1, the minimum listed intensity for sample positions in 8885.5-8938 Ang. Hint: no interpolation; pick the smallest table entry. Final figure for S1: 0.6053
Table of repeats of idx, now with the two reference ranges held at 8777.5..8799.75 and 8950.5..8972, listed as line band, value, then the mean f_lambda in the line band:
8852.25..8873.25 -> 0.05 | 13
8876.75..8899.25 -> -0.04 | 14.1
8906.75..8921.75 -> 0.07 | 12.9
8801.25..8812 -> -0.02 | 13.8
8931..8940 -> 0.04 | 13.3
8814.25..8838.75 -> -0.10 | 14.9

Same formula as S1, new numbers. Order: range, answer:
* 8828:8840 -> 9.334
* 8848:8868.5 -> 11.74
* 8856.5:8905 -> 5.201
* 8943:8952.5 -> 9.754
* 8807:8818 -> 11.95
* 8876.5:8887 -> 11.81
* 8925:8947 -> 7.581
